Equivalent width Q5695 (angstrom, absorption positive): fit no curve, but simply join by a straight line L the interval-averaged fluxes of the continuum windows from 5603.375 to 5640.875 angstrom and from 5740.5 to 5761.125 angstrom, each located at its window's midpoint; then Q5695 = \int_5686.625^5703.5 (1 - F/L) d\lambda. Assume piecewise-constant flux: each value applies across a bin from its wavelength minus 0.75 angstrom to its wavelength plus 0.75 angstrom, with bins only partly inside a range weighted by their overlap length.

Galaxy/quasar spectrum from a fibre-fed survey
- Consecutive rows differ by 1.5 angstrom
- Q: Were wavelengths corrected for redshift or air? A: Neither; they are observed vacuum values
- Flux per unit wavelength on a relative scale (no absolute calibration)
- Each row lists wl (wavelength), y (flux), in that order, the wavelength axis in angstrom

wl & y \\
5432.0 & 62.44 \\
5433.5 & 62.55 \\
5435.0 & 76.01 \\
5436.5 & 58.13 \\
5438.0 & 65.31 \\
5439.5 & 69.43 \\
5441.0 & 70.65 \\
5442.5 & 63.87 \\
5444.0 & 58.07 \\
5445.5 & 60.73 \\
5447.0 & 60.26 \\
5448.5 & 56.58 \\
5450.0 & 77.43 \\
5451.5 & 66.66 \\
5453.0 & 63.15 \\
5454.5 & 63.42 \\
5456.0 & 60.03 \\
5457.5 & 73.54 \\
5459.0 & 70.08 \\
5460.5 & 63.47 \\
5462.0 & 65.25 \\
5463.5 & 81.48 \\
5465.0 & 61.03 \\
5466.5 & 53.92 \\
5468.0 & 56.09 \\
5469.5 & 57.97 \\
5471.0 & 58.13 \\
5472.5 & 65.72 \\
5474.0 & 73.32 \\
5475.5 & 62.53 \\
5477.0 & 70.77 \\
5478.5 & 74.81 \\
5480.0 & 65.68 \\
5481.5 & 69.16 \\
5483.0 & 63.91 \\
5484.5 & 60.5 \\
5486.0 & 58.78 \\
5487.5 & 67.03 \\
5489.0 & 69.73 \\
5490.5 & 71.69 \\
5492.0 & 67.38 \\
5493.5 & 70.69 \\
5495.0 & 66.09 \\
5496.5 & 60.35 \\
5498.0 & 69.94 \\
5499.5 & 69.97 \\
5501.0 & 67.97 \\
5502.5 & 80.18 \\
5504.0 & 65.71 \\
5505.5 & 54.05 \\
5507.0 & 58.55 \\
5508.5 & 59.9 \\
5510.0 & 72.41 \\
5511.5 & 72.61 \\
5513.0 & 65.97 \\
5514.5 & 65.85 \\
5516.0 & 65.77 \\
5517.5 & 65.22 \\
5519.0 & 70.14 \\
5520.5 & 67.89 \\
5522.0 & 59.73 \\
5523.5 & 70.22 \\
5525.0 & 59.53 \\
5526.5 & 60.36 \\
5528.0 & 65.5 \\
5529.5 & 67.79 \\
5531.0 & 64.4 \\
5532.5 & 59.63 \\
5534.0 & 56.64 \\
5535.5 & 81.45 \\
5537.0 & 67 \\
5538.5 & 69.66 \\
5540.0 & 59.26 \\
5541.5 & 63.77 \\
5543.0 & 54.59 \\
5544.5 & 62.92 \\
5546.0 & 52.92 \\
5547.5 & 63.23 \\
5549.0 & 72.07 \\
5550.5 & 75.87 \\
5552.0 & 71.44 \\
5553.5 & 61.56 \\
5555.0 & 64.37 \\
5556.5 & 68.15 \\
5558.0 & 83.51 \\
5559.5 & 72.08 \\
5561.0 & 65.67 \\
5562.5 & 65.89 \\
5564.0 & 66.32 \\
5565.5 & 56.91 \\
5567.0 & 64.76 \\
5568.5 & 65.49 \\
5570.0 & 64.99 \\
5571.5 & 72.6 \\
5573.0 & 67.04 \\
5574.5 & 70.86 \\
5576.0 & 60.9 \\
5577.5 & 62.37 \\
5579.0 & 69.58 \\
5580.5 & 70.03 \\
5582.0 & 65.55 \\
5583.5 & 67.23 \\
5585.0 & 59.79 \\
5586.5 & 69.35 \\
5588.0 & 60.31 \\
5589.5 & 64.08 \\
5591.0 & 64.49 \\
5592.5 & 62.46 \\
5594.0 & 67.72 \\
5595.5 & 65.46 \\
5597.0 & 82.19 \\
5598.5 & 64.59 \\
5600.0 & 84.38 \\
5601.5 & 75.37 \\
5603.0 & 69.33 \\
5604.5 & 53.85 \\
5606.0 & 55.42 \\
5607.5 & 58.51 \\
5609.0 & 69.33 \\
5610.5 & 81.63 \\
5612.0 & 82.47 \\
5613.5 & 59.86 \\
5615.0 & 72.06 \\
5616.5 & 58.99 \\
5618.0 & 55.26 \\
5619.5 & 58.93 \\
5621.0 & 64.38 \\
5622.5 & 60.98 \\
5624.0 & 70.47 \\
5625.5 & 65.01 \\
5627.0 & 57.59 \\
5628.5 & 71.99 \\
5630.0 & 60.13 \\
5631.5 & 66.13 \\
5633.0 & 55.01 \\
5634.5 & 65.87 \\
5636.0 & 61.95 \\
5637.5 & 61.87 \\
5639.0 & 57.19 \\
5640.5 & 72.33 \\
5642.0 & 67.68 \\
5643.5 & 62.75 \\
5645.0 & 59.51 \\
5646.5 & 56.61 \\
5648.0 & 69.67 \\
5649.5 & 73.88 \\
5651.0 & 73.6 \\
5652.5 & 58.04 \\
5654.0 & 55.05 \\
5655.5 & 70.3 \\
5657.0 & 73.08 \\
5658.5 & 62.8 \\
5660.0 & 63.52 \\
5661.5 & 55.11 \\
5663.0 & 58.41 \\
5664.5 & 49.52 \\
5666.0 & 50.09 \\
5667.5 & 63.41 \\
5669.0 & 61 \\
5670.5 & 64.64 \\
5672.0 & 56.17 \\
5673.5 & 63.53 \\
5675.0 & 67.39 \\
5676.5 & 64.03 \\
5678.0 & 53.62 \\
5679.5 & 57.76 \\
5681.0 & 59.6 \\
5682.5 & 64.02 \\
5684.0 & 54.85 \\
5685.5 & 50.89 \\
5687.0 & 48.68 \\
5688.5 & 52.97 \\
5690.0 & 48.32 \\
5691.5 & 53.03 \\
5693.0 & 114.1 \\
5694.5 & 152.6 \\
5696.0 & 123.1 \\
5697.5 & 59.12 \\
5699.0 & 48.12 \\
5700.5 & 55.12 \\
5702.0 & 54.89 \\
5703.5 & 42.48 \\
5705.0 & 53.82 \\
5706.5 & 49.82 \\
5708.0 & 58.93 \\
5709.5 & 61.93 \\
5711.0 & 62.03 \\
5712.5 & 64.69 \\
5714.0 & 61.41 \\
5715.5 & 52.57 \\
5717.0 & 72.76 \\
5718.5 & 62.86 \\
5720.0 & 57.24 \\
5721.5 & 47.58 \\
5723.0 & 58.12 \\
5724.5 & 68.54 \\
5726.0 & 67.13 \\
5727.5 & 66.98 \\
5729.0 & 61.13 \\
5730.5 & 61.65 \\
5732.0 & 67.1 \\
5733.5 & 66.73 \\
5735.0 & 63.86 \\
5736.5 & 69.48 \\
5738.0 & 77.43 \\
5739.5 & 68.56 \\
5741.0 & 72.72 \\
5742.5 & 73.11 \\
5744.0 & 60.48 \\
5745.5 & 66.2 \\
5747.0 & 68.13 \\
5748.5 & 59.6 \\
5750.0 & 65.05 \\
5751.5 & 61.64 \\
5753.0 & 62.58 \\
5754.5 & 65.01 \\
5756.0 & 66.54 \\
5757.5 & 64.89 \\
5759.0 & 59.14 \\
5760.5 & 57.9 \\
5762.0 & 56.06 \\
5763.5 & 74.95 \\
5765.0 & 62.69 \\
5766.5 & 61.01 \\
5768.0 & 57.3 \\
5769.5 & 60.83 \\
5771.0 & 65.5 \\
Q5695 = -2.27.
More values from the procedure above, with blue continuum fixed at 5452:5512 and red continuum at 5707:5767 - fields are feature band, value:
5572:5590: -0.17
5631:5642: 0.26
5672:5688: 1.51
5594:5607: -0.72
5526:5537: 0.03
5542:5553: 0.13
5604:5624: 0.15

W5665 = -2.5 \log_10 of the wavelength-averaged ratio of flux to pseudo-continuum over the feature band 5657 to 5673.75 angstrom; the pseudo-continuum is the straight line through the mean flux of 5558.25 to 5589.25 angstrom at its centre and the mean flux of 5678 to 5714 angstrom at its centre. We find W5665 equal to 0.10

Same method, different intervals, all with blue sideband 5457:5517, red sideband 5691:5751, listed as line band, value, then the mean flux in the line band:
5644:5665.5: 0.07 mag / 62.6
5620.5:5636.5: 0.05 mag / 63.6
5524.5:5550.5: 0.04 mag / 64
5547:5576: -0.02 mag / 67.9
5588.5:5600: -0.03 mag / 68.2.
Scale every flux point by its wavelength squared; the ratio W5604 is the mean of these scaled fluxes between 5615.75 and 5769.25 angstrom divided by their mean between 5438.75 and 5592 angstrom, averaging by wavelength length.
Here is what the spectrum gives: 1.03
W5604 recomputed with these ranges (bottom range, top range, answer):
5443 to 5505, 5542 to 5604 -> 1.06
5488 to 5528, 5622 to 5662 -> 1.01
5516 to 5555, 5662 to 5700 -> 1.06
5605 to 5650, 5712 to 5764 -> 1.04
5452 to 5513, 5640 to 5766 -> 1.05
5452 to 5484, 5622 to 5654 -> 1.04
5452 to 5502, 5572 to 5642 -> 1.04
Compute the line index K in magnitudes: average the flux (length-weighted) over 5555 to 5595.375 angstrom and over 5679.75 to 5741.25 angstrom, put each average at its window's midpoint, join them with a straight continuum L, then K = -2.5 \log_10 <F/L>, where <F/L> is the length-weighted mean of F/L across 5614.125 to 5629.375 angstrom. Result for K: 0.04 mag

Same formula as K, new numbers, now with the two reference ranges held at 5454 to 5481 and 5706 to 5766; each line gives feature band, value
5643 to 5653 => -0.01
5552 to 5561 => -0.08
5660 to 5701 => -0.01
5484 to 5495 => -0.02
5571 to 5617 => -0.05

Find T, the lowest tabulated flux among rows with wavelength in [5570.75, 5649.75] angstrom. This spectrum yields 53.85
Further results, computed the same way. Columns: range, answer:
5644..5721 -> 42.48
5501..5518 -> 54.05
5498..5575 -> 52.92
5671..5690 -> 48.32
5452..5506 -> 53.92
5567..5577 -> 60.9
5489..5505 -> 60.35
